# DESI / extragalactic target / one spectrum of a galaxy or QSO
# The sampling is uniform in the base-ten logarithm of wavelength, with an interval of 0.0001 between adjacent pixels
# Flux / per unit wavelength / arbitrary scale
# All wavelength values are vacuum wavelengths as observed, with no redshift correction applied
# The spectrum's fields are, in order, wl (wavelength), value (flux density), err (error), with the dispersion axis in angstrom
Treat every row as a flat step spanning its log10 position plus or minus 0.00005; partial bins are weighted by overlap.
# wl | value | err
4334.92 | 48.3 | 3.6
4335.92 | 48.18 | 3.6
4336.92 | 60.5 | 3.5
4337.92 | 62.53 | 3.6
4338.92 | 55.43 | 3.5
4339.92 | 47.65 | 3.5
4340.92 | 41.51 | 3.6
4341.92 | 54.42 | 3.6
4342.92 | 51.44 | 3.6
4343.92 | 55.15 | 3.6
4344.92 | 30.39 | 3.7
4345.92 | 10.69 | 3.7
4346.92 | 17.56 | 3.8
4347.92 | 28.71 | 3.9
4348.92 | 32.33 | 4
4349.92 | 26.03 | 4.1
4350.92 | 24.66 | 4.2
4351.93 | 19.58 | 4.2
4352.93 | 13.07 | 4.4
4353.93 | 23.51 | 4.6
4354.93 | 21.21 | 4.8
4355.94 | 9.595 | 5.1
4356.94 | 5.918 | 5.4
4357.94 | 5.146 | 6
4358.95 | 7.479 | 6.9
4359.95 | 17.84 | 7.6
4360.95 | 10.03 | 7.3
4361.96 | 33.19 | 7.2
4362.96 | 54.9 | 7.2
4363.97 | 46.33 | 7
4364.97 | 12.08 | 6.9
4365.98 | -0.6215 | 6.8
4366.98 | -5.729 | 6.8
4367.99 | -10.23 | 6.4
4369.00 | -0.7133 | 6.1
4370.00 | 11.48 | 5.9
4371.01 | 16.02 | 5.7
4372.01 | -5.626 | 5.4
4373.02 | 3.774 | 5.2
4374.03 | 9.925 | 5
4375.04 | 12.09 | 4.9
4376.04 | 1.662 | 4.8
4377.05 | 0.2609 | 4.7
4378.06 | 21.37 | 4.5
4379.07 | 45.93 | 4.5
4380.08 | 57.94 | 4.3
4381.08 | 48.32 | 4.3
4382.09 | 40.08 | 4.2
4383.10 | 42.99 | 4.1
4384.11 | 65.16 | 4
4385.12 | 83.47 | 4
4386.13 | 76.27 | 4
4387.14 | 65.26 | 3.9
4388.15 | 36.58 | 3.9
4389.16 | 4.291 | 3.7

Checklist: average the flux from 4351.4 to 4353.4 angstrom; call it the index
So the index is 16.4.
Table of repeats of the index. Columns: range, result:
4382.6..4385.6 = 63.7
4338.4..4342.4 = 49.8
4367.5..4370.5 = 0.213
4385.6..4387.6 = 71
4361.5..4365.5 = 36.4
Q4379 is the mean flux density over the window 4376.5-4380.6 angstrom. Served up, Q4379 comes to 31.2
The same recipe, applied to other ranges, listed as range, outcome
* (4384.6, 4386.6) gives 79.8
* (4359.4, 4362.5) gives 20.7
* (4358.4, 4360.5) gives 12.5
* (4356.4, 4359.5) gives 6.43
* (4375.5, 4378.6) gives 8.25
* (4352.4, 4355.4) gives 19.3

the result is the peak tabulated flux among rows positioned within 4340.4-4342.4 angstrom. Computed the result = 54.42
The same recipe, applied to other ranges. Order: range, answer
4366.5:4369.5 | -0.7133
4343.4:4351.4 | 55.15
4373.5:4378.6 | 21.37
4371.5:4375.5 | 12.09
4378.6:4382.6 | 57.94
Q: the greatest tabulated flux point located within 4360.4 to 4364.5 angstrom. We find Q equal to 54.9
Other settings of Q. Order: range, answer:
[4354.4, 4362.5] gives 33.19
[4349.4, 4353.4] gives 26.03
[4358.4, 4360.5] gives 17.84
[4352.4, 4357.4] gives 23.51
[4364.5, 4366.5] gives 12.08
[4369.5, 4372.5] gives 16.02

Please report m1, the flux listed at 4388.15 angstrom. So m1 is 36.58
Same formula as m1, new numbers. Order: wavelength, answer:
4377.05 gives 0.2609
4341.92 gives 54.42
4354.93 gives 21.21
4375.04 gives 12.09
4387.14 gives 65.26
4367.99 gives -10.23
